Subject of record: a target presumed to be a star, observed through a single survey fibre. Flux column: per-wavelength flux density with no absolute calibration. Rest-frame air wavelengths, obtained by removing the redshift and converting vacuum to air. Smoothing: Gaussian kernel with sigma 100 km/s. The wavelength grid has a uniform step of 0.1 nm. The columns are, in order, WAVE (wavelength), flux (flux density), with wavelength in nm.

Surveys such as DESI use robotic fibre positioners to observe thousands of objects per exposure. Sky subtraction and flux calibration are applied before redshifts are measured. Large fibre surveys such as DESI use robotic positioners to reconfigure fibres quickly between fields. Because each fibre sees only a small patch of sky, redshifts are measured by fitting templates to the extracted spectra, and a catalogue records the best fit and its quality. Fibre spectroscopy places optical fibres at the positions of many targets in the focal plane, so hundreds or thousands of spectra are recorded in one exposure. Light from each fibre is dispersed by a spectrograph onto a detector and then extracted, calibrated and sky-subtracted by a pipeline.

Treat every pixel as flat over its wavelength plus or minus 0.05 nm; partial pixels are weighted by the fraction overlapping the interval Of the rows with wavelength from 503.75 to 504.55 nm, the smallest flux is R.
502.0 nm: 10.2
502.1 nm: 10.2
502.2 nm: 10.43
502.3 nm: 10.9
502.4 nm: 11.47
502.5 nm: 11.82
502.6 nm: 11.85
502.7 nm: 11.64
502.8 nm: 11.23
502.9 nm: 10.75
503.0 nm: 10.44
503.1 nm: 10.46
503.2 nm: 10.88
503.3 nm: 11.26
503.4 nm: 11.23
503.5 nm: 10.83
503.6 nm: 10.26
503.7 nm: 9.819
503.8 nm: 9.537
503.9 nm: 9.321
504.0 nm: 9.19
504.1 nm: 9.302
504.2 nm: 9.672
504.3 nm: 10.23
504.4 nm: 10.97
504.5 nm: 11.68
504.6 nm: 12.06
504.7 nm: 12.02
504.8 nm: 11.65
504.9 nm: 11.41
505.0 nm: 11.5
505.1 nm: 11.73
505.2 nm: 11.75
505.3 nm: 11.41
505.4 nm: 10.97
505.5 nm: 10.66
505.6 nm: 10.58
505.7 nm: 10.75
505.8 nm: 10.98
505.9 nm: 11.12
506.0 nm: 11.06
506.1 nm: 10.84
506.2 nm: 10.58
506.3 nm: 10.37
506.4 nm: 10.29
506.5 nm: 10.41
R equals 9.19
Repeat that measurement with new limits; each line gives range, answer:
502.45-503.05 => 10.44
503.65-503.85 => 9.537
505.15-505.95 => 10.58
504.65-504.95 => 11.41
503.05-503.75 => 9.819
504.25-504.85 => 10.23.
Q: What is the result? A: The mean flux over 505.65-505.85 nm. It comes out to 10.9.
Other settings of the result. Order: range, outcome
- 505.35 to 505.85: 10.8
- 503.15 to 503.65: 10.9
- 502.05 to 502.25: 10.3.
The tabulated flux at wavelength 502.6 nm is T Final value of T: 11.85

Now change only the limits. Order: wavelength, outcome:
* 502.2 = 10.43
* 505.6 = 10.58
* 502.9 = 10.75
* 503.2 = 10.88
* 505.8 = 10.98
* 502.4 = 11.47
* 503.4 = 11.23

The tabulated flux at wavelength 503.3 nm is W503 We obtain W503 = 11.26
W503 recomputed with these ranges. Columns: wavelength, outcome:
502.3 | 10.9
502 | 10.2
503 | 10.44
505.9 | 11.12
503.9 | 9.321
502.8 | 11.23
